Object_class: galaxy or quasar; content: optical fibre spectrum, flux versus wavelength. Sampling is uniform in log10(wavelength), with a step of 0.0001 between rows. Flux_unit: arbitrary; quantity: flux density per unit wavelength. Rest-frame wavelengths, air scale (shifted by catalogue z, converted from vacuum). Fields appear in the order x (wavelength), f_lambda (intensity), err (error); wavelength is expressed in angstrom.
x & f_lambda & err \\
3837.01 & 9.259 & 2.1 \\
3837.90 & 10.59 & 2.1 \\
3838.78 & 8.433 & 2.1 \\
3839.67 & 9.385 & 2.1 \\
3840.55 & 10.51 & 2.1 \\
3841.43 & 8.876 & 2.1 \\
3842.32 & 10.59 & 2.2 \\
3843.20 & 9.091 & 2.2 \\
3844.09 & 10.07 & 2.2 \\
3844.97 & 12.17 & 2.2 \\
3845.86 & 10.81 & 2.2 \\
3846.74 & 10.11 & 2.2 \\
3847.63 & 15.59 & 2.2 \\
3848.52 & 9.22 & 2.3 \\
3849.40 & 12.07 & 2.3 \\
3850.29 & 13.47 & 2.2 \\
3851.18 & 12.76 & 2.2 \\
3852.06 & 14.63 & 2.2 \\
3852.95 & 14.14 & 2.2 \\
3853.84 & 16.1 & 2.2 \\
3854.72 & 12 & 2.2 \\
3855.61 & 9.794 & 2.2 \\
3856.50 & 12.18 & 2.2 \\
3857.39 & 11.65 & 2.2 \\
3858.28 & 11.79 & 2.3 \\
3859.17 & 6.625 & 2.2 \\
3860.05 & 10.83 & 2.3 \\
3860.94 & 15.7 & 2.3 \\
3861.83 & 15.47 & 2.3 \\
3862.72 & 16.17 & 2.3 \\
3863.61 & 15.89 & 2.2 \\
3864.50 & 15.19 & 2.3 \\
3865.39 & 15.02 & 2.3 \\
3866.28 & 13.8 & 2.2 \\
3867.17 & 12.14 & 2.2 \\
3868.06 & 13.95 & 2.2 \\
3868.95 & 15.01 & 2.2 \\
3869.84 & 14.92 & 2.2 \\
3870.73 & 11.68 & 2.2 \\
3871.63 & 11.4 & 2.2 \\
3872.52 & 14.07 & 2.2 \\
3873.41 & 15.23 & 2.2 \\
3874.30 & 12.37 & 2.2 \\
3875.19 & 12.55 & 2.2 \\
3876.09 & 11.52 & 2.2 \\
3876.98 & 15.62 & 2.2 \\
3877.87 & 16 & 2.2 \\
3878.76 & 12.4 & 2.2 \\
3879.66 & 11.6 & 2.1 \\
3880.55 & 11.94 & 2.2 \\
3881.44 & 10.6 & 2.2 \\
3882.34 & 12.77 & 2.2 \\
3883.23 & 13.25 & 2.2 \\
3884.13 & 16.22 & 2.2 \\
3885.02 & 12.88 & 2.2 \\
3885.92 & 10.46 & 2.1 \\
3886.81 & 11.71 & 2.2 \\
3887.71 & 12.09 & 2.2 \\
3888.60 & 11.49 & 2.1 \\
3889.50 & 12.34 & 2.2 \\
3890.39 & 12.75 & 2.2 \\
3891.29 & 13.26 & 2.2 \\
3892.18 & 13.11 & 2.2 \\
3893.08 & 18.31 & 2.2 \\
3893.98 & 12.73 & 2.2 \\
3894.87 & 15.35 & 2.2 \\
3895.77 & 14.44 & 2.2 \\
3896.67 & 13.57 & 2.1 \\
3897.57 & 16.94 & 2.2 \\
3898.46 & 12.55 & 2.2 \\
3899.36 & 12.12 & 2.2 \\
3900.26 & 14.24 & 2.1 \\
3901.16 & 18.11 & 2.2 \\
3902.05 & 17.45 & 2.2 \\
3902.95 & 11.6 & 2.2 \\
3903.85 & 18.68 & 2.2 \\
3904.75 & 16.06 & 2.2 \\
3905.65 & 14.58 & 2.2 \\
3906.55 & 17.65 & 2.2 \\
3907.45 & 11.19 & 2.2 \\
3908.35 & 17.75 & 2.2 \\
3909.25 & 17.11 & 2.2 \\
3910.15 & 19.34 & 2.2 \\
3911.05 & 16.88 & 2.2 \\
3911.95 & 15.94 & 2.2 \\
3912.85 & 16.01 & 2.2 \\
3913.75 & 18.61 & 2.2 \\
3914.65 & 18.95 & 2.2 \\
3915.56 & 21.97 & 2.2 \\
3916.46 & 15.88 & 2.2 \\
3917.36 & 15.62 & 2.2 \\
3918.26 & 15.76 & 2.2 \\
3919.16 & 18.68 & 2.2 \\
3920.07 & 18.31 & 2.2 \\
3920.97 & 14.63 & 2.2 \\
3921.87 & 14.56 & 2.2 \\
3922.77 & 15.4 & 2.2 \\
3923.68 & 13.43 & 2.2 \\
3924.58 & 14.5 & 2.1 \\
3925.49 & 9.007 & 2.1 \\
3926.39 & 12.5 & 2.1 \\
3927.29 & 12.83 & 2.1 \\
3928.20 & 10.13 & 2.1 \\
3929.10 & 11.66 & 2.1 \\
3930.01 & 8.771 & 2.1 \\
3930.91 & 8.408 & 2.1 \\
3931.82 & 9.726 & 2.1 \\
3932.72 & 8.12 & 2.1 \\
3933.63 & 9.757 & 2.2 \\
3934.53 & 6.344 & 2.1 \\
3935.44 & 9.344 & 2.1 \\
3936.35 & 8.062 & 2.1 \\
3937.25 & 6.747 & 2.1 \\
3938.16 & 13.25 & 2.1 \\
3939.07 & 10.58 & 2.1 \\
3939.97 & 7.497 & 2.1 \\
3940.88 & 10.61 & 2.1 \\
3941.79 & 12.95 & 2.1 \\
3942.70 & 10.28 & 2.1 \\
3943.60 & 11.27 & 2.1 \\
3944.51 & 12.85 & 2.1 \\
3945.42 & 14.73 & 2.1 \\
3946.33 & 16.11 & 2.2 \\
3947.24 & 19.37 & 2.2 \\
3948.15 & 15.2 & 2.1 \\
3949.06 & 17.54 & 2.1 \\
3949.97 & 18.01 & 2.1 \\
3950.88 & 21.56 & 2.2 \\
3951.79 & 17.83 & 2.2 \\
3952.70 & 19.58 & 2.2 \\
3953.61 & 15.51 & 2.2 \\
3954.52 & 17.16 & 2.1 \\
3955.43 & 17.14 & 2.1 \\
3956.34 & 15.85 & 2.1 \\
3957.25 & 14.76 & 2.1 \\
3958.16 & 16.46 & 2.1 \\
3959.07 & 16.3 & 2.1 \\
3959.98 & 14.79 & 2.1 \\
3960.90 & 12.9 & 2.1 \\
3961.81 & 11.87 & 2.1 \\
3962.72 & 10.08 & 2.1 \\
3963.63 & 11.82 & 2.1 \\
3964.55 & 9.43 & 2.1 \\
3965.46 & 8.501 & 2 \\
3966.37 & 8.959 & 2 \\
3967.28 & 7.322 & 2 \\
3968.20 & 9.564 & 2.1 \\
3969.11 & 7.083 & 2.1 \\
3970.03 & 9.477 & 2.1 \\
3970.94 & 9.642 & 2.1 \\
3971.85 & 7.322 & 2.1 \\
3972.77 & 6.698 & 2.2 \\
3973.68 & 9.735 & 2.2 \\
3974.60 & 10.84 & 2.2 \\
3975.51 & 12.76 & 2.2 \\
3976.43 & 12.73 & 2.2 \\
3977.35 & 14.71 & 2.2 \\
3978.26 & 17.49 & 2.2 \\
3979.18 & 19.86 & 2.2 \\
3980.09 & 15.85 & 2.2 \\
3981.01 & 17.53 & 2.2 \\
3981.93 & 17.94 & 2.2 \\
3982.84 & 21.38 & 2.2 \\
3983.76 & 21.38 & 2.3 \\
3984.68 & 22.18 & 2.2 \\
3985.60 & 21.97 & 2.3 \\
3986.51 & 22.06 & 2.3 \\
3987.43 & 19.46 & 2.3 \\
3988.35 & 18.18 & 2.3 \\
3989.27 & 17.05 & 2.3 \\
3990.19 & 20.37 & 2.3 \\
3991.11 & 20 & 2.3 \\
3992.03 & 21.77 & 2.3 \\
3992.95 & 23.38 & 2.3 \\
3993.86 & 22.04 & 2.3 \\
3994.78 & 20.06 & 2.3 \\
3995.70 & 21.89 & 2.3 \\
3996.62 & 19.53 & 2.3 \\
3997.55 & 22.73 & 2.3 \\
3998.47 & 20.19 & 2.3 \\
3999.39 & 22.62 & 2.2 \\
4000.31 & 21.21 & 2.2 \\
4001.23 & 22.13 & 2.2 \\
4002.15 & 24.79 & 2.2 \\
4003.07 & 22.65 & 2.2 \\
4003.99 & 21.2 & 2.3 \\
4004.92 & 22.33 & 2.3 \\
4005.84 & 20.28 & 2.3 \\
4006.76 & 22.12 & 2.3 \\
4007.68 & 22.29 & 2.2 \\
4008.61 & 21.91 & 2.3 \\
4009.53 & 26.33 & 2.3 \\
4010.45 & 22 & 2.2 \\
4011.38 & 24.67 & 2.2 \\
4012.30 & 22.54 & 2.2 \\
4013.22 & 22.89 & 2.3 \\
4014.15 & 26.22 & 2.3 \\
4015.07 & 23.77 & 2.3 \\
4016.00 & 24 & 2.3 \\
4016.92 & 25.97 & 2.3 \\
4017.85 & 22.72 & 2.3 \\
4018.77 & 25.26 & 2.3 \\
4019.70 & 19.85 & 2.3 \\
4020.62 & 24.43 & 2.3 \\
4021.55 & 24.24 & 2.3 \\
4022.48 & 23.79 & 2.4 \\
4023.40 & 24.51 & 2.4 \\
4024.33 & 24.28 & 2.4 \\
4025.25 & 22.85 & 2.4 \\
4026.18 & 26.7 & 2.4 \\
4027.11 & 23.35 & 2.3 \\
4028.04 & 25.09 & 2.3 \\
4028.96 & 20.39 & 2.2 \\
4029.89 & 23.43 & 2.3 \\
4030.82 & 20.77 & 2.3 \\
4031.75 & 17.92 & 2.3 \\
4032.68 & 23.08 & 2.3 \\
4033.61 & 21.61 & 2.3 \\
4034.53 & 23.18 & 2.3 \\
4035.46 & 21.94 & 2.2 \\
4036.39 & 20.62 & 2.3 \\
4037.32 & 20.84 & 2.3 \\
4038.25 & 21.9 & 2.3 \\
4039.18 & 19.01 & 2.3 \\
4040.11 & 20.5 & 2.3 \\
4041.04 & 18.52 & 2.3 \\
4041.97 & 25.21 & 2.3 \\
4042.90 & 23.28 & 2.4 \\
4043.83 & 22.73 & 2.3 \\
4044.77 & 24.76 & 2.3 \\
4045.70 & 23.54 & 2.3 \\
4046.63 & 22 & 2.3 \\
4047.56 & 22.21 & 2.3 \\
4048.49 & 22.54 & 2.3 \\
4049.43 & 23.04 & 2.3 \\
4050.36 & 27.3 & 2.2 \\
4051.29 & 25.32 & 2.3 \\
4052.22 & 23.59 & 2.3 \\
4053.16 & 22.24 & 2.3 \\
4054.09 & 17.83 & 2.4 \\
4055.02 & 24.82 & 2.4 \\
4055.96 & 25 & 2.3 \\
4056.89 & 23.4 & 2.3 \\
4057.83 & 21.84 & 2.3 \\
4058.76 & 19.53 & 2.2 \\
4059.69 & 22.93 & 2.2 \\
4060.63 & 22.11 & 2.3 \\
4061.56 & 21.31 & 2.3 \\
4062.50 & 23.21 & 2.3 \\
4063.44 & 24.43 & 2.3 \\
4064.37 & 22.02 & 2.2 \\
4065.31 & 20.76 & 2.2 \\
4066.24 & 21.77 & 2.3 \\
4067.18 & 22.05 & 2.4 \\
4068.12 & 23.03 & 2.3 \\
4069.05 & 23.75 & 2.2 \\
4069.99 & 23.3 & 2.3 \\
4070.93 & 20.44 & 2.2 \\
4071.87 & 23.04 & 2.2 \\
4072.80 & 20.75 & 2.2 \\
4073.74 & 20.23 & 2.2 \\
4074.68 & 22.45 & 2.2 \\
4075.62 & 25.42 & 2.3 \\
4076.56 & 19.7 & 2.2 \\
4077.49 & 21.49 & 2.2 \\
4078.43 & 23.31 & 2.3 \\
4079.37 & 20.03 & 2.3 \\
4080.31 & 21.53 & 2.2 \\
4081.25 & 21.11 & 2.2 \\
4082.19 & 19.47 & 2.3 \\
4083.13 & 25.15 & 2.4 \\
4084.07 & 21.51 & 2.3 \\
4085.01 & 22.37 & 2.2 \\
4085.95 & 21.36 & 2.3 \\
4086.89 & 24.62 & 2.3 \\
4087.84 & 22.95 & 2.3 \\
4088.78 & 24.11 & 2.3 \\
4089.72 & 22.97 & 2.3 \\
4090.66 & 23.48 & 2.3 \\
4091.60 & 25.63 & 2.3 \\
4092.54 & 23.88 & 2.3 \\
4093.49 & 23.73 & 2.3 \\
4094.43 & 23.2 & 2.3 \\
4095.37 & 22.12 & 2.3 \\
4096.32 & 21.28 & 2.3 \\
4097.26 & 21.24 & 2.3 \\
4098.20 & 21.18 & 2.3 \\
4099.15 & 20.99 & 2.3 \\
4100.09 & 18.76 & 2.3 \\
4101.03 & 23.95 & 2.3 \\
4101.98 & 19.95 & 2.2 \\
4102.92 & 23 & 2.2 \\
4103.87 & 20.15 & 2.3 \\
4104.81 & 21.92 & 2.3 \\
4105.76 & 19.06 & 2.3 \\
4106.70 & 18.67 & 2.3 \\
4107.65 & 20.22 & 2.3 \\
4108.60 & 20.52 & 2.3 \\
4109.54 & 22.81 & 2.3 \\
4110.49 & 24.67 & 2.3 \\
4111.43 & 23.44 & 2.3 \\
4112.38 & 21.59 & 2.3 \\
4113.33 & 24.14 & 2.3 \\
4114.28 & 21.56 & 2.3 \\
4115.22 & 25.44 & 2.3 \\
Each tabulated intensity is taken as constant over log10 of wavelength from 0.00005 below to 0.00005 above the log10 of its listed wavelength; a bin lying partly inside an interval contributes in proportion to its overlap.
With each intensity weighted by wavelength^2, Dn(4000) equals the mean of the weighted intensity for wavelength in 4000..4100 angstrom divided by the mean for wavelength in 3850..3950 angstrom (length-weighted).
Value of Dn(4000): 1.79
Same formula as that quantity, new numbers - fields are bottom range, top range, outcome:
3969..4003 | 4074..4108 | 1.29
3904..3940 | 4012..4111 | 1.77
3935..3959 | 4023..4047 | 1.64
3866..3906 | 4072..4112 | 1.78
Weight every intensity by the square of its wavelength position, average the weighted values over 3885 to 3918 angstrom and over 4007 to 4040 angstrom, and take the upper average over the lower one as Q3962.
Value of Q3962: 1.61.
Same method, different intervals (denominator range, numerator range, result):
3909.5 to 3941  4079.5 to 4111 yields 1.83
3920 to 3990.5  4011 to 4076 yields 1.75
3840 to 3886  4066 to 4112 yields 1.94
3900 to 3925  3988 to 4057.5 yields 1.45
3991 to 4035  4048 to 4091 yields 1.02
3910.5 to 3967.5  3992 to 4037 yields 1.74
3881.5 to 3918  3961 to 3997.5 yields 1.07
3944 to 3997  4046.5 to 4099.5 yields 1.50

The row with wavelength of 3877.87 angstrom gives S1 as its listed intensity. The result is 16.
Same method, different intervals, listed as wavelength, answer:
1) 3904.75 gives 16.06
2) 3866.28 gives 13.8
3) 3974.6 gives 10.84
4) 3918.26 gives 15.76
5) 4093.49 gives 23.73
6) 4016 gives 24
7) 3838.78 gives 8.433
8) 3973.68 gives 9.735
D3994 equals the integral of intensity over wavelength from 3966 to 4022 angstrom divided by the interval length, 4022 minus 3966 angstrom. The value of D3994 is 19.2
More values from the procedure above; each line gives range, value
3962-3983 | 11.9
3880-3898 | 13.3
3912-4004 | 15.2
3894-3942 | 13.8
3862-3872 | 14.2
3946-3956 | 17.7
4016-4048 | 22.7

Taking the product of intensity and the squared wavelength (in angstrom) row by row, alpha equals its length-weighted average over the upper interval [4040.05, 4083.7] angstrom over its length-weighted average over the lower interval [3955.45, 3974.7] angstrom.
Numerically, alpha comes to 2.13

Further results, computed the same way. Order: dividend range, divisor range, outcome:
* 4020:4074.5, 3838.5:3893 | 1.96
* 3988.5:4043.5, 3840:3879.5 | 1.90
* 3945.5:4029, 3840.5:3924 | 1.41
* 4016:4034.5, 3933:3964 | 1.77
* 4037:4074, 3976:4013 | 1.11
